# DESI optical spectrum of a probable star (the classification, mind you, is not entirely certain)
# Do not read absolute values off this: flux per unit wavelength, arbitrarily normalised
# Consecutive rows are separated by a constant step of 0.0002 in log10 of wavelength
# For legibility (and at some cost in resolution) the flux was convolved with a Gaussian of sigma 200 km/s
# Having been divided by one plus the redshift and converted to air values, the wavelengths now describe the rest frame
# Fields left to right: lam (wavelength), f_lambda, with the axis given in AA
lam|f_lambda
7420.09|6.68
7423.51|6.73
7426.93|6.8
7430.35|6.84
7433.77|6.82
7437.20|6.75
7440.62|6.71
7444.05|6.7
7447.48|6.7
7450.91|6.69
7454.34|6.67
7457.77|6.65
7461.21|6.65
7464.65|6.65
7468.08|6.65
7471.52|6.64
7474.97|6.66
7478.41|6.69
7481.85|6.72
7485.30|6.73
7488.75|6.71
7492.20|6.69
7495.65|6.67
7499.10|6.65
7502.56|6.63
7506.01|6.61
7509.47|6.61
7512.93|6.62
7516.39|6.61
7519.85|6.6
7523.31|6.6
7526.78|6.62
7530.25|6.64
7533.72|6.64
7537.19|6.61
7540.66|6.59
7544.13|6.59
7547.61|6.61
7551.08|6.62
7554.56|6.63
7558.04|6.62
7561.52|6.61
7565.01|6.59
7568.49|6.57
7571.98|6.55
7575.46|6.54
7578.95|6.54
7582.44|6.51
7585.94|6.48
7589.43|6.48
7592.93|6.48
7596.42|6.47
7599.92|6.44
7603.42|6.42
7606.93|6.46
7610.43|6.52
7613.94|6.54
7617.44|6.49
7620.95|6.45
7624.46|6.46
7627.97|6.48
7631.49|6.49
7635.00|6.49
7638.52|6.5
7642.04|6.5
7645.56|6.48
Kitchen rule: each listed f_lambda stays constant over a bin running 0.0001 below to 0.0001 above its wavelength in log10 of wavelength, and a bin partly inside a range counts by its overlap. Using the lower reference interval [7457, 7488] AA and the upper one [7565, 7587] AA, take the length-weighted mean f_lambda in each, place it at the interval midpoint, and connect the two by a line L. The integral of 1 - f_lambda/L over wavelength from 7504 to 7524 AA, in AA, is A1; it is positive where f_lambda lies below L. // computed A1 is 0.0 AA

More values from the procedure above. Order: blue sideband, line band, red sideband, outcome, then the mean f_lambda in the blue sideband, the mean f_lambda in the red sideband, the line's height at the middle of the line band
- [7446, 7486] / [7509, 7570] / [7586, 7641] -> -0.3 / 6.67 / 6.48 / 6.58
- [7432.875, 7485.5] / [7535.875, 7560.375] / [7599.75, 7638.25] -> -0.1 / 6.69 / 6.48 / 6.57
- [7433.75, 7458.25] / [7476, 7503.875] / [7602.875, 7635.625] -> -0.2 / 6.71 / 6.48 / 6.65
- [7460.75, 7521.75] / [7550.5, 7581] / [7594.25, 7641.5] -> -0.1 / 6.66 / 6.48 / 6.55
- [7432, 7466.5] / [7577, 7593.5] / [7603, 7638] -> 0.1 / 6.7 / 6.48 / 6.53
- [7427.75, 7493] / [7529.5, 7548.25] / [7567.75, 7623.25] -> -0.1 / 6.7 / 6.49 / 6.58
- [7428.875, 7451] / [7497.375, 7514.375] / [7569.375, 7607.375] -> 0.0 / 6.75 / 6.49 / 6.63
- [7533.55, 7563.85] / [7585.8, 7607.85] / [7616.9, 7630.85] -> 0.2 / 6.61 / 6.47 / 6.52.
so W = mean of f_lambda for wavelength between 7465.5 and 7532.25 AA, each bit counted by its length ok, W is 6.65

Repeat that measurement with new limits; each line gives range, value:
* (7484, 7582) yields 6.62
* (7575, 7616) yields 6.49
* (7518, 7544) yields 6.61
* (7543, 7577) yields 6.59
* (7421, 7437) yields 6.79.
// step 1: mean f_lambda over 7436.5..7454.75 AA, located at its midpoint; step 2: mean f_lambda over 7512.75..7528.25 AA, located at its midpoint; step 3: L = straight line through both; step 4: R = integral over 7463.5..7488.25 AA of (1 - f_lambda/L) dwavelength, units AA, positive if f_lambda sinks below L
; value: -0.05 AA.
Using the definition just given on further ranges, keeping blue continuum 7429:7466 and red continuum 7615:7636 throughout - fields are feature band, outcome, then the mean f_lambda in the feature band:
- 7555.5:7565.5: -0.1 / 6.61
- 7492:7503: 0.0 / 6.66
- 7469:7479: 0.0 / 6.66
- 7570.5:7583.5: 0.0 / 6.54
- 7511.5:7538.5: 0.0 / 6.62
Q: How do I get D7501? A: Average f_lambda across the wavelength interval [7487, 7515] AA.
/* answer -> 6.65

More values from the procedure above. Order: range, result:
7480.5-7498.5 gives 6.7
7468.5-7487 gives 6.68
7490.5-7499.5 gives 6.68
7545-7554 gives 6.61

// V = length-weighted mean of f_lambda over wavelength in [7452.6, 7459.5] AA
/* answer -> 6.66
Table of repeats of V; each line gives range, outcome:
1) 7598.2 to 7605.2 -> 6.42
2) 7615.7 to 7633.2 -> 6.47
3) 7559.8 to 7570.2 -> 6.59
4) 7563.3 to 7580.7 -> 6.56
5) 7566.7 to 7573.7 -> 6.56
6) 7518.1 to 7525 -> 6.61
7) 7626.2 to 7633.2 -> 6.48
